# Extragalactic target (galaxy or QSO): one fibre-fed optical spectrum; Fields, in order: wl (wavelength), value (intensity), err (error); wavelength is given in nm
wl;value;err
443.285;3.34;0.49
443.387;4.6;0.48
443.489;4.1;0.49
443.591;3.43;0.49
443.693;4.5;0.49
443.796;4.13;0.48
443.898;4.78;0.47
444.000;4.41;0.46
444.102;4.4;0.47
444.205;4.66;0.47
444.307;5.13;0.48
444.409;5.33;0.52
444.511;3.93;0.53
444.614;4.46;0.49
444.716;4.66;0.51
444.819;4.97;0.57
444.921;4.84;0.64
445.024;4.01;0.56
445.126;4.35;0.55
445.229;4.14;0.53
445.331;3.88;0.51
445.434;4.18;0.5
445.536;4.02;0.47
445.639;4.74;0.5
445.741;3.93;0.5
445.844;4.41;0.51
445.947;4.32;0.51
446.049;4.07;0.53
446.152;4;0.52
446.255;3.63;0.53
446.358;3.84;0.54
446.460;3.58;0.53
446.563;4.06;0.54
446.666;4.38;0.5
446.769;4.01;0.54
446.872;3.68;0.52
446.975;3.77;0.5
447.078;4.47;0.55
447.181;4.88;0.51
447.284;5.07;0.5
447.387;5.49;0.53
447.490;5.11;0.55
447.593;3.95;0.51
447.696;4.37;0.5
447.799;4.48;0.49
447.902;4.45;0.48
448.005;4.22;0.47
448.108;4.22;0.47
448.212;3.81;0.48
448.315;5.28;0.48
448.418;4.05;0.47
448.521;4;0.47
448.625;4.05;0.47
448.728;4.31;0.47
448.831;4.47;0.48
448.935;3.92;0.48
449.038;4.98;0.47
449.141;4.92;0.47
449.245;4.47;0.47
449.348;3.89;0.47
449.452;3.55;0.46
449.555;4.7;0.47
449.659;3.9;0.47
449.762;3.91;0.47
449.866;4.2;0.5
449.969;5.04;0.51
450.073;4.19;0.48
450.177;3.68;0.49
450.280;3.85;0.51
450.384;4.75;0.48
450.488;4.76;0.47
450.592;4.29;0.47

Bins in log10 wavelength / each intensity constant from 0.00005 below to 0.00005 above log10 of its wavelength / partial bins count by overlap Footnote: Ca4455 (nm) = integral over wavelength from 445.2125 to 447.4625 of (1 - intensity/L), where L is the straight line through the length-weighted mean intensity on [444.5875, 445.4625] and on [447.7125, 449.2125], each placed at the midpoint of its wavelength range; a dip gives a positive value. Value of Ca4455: 0.08 nm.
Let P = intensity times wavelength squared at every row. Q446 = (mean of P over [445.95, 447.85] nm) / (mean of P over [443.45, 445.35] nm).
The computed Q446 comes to 0.97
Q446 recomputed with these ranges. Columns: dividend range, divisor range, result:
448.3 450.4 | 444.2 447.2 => 1.02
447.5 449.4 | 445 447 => 1.08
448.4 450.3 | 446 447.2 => 1.07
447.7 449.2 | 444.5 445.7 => 1.02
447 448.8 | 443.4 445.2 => 1.02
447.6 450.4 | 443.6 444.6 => 0.96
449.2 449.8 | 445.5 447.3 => 1.00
